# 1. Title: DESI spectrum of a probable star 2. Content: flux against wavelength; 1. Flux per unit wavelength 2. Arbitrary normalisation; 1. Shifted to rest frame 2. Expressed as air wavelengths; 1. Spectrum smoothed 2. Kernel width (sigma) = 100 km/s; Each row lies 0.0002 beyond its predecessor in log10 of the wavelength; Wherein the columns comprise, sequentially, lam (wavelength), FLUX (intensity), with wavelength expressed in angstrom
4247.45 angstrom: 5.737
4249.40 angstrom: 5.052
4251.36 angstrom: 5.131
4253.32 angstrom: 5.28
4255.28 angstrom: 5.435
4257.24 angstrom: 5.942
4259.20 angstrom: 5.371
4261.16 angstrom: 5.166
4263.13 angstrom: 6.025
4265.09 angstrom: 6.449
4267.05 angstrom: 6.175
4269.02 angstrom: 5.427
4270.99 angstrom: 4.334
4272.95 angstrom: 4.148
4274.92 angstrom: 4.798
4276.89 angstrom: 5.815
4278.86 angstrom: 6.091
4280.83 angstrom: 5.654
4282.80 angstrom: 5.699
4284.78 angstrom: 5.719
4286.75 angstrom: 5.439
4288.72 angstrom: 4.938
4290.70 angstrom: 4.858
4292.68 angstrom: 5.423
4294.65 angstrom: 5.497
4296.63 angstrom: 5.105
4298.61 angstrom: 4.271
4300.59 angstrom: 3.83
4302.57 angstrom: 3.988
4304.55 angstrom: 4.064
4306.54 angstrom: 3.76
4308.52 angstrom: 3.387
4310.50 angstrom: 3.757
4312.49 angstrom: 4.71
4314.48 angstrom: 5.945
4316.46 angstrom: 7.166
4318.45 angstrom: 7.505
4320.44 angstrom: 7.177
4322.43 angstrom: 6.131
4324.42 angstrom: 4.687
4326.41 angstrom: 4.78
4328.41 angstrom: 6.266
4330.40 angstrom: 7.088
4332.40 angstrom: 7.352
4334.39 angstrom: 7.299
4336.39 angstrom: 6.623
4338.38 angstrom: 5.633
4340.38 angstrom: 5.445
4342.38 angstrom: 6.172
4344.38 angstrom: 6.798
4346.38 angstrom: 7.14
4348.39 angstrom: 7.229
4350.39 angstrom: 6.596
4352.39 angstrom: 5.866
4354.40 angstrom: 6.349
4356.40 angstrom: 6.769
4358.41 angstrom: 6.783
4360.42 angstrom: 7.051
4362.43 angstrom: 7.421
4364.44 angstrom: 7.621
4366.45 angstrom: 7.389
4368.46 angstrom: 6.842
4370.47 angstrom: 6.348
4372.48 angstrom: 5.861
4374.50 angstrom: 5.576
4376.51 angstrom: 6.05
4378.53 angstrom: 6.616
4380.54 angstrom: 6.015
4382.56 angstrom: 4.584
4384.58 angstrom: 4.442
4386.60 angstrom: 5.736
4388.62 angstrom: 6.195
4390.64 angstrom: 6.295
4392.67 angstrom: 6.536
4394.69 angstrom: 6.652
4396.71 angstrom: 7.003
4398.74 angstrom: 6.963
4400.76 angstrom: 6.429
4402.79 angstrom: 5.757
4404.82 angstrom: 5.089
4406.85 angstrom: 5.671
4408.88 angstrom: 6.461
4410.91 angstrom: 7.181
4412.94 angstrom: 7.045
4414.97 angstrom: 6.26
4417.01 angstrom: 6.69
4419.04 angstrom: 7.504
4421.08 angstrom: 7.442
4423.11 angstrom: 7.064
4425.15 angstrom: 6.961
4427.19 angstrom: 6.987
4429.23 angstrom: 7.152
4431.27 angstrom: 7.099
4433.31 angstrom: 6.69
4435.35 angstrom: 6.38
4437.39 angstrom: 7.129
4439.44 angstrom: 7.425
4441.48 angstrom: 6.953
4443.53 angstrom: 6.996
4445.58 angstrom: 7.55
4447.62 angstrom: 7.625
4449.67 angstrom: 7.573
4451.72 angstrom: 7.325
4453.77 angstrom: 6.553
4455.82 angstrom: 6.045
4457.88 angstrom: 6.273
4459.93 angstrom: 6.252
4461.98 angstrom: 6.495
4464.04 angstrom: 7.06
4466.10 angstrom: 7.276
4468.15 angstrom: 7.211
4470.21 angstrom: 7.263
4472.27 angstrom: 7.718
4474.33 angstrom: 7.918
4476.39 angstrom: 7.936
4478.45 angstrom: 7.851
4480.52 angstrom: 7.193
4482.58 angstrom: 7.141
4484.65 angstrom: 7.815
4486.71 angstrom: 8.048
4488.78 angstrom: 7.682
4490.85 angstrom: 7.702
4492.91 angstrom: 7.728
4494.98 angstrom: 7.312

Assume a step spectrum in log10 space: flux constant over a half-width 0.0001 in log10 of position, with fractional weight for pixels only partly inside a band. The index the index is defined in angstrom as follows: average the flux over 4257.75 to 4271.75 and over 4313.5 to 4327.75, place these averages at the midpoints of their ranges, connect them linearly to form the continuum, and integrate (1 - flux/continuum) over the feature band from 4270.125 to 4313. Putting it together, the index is 7.9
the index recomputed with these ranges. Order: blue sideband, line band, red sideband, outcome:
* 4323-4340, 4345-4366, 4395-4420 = -2.0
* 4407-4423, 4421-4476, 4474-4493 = 1.7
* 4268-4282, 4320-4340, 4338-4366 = 0.0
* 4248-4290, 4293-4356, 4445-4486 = 2.2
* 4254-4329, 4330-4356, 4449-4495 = -3.2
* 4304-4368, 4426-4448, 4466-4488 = 0.4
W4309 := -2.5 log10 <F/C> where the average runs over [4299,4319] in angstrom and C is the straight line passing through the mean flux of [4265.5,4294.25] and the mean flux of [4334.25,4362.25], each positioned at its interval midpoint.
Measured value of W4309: 0.236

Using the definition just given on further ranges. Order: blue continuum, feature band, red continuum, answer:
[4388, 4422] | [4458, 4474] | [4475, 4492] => 0.06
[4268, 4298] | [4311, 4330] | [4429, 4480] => -0.07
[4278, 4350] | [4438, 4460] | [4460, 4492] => 0.02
